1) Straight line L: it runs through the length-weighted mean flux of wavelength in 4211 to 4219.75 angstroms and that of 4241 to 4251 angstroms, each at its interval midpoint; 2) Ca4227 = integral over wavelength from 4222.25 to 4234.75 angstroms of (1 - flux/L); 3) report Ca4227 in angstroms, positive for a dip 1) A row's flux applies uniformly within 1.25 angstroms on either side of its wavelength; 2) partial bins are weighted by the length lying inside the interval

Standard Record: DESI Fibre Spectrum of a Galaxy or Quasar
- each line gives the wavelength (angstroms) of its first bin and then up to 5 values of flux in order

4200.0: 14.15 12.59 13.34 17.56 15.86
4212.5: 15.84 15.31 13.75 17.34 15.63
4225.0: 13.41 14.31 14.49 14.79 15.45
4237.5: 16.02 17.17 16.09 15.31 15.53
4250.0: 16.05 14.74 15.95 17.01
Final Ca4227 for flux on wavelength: 0.8 angstroms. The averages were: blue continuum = 15.3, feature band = 14.5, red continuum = 15.8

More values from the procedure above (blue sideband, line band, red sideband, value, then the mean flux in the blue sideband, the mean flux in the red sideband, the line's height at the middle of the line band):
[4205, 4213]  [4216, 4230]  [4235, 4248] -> 1.0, 16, 16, 16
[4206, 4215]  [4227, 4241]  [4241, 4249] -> 0.4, 16.2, 15.7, 15.9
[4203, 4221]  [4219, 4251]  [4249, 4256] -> 0.0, 15.4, 15.5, 15.5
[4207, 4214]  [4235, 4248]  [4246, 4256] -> -0.2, 16.3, 15.6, 15.7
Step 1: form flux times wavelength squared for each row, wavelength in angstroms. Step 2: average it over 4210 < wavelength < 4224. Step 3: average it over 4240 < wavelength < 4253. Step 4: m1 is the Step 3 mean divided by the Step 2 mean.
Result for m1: 1.0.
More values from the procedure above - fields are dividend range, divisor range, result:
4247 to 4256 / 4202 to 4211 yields 1.06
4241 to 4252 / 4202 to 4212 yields 1.06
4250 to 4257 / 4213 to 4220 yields 1.05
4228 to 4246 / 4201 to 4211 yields 1.07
